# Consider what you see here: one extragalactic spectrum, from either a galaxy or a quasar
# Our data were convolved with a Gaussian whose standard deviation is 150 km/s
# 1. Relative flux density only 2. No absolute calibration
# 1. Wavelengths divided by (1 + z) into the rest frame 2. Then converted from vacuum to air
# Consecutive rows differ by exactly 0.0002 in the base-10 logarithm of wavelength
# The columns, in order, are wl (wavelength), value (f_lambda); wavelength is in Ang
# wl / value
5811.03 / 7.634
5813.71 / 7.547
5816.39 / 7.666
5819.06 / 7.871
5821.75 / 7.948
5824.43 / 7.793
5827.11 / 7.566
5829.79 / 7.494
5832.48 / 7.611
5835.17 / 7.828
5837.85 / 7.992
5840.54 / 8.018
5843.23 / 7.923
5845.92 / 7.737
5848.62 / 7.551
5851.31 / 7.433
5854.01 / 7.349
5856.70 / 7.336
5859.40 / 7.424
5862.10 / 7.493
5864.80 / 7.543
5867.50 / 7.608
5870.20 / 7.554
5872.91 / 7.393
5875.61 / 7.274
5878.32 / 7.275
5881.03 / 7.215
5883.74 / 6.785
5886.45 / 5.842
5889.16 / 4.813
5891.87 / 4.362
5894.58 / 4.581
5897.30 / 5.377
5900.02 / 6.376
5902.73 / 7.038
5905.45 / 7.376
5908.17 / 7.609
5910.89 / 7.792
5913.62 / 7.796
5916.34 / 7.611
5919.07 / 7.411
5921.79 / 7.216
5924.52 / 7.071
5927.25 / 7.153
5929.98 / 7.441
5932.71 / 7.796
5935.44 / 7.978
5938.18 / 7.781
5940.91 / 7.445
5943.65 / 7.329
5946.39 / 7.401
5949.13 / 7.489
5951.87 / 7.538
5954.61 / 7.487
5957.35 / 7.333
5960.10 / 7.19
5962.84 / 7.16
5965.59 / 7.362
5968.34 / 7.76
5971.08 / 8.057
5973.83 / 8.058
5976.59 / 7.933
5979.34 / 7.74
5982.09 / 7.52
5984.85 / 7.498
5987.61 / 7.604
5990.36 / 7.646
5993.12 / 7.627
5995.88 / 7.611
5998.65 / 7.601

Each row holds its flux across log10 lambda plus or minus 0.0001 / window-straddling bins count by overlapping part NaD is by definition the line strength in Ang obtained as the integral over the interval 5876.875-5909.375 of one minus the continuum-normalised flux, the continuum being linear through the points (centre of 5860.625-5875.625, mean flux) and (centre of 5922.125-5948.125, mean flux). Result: 5.5 Ang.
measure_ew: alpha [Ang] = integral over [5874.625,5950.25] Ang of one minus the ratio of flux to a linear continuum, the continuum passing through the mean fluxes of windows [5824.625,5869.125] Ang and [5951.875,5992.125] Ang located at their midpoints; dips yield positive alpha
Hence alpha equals 6.6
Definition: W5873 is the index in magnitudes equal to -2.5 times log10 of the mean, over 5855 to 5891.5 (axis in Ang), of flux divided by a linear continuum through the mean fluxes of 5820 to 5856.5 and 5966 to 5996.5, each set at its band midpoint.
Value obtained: 0.11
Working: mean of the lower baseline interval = 7.7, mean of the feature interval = 6.97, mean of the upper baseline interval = 7.72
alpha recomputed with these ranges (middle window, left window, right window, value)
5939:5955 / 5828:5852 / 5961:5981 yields 0.5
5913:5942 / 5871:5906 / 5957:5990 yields -2.6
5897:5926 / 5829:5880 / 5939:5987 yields 1.3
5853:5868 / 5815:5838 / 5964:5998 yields 0.5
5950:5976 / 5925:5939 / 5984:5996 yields 0.1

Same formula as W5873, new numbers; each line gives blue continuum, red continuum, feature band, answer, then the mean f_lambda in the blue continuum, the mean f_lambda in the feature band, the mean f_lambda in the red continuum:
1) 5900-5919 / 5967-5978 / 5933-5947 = 0.011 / 7.44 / 7.61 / 7.95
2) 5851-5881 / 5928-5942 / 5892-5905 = 0.282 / 7.42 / 5.81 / 7.67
